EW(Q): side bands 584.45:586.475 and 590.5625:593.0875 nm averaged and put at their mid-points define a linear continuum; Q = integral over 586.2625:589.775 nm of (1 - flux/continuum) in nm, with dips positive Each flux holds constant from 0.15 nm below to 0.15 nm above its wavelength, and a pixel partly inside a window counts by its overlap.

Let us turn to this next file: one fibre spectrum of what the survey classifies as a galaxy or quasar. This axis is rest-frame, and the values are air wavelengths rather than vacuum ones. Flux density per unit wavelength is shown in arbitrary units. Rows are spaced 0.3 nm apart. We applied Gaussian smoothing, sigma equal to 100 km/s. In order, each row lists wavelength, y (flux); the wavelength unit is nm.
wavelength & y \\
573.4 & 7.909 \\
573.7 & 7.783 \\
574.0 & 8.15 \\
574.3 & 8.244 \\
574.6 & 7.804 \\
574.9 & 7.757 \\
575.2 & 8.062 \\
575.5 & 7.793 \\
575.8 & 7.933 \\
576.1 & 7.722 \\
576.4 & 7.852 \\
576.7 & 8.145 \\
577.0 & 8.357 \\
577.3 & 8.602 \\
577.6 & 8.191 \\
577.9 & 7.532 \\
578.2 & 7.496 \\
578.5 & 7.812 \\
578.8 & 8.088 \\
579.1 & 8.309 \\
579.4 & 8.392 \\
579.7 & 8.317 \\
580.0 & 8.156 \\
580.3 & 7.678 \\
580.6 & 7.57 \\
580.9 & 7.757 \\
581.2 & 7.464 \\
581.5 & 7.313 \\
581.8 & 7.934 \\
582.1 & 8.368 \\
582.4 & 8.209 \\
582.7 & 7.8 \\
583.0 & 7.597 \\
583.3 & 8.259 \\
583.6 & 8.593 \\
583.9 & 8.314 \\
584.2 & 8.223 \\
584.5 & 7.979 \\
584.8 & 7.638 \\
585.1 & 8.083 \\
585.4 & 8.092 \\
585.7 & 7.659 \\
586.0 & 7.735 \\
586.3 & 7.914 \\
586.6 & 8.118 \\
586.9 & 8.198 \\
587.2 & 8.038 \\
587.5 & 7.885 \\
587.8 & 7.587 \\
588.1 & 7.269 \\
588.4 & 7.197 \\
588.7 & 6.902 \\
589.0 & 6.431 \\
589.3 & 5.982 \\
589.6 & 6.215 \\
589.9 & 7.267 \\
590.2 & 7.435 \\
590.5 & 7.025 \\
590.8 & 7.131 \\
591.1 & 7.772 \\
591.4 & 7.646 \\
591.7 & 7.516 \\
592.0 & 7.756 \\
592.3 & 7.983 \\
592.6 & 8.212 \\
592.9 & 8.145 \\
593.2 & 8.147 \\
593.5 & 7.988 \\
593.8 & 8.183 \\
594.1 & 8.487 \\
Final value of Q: 0.24 nm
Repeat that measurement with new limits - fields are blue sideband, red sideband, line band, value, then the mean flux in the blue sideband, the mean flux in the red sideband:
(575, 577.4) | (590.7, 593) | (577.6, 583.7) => 0.02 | 8.04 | 7.78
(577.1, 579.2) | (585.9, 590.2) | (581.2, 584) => -0.11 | 8.01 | 7.34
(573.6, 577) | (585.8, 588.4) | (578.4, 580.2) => -0.06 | 7.95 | 7.8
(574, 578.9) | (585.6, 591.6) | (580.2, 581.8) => 0.03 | 7.97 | 7.37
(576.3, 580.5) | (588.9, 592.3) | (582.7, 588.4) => -0.30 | 8.06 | 7.16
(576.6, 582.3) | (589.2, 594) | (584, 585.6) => -0.04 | 7.97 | 7.55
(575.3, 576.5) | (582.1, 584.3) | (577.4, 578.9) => 0.02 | 7.83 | 8.16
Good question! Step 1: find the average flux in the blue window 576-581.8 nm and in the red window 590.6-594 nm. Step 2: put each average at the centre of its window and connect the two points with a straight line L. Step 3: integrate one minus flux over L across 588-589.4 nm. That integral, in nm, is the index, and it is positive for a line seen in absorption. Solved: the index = 0.198 nm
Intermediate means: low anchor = 7.94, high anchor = 7.86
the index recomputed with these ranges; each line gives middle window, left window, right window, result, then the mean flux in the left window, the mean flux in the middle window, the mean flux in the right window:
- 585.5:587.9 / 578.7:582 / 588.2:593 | -0.12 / 7.91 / 7.9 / 7.28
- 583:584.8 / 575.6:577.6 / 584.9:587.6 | -0.04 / 8.1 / 8.16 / 7.96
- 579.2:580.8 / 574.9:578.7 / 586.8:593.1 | -0.04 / 7.95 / 8.02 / 7.41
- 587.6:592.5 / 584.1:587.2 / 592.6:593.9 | 0.51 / 7.96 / 7.21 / 8.12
